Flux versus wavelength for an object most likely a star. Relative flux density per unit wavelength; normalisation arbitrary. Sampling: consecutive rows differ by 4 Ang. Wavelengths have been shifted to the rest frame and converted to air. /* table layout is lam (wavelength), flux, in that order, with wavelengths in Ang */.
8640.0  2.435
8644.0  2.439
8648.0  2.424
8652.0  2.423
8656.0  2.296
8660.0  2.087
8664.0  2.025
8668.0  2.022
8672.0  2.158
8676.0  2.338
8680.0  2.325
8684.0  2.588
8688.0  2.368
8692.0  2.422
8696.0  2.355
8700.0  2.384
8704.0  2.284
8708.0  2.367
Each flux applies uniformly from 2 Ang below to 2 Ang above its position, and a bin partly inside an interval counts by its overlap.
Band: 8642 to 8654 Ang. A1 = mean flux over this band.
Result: 2.43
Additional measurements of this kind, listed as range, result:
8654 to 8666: 2.14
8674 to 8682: 2.33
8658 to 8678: 2.13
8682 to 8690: 2.48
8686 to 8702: 2.38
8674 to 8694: 2.41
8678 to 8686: 2.46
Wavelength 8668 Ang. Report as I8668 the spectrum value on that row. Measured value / 2.022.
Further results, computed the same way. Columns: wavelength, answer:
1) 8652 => 2.423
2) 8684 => 2.588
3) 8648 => 2.424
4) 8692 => 2.422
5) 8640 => 2.435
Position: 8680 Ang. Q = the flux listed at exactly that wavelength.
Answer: 2.325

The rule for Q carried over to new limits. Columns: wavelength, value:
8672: 2.158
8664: 2.025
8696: 2.355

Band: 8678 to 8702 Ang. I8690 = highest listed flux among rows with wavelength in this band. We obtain 2.588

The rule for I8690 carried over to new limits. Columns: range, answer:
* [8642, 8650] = 2.439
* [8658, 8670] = 2.087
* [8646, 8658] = 2.424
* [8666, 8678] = 2.338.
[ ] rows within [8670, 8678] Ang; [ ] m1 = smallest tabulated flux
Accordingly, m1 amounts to 2.158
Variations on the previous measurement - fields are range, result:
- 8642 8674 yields 2.022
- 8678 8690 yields 2.325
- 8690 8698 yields 2.355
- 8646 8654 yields 2.423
